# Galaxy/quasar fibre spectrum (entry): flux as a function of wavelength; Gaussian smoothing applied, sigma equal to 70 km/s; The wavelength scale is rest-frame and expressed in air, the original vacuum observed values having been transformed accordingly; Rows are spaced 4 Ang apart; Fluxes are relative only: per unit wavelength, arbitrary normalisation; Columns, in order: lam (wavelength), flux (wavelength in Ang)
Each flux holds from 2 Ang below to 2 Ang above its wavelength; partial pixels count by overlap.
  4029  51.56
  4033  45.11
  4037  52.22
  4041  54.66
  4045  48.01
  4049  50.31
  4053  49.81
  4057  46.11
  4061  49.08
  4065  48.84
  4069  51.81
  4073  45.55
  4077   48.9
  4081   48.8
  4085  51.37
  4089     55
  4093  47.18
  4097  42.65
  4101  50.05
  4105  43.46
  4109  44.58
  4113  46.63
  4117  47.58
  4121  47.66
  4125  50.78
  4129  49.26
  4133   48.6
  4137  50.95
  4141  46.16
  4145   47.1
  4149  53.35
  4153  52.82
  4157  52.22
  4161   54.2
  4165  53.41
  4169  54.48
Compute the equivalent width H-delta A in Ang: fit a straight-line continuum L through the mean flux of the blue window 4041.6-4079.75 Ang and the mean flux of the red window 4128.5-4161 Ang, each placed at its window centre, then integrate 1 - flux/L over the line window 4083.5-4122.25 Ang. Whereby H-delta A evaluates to 1.6 Ang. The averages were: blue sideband 48.9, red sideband 50.3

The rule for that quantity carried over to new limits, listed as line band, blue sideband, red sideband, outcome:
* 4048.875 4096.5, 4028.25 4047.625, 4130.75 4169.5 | 1.3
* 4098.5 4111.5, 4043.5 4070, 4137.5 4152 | 0.9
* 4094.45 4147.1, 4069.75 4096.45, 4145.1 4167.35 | 3.8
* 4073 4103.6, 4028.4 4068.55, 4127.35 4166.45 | 0.8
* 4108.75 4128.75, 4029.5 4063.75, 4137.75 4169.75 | 1.2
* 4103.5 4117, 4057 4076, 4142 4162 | 1.3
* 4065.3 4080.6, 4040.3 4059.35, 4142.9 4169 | 0.4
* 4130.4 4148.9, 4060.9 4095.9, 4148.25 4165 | 1.3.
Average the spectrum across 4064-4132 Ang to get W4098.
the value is 48.2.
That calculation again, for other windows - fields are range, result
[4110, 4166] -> 49.9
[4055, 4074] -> 48.4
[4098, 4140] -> 47.8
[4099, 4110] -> 46.2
